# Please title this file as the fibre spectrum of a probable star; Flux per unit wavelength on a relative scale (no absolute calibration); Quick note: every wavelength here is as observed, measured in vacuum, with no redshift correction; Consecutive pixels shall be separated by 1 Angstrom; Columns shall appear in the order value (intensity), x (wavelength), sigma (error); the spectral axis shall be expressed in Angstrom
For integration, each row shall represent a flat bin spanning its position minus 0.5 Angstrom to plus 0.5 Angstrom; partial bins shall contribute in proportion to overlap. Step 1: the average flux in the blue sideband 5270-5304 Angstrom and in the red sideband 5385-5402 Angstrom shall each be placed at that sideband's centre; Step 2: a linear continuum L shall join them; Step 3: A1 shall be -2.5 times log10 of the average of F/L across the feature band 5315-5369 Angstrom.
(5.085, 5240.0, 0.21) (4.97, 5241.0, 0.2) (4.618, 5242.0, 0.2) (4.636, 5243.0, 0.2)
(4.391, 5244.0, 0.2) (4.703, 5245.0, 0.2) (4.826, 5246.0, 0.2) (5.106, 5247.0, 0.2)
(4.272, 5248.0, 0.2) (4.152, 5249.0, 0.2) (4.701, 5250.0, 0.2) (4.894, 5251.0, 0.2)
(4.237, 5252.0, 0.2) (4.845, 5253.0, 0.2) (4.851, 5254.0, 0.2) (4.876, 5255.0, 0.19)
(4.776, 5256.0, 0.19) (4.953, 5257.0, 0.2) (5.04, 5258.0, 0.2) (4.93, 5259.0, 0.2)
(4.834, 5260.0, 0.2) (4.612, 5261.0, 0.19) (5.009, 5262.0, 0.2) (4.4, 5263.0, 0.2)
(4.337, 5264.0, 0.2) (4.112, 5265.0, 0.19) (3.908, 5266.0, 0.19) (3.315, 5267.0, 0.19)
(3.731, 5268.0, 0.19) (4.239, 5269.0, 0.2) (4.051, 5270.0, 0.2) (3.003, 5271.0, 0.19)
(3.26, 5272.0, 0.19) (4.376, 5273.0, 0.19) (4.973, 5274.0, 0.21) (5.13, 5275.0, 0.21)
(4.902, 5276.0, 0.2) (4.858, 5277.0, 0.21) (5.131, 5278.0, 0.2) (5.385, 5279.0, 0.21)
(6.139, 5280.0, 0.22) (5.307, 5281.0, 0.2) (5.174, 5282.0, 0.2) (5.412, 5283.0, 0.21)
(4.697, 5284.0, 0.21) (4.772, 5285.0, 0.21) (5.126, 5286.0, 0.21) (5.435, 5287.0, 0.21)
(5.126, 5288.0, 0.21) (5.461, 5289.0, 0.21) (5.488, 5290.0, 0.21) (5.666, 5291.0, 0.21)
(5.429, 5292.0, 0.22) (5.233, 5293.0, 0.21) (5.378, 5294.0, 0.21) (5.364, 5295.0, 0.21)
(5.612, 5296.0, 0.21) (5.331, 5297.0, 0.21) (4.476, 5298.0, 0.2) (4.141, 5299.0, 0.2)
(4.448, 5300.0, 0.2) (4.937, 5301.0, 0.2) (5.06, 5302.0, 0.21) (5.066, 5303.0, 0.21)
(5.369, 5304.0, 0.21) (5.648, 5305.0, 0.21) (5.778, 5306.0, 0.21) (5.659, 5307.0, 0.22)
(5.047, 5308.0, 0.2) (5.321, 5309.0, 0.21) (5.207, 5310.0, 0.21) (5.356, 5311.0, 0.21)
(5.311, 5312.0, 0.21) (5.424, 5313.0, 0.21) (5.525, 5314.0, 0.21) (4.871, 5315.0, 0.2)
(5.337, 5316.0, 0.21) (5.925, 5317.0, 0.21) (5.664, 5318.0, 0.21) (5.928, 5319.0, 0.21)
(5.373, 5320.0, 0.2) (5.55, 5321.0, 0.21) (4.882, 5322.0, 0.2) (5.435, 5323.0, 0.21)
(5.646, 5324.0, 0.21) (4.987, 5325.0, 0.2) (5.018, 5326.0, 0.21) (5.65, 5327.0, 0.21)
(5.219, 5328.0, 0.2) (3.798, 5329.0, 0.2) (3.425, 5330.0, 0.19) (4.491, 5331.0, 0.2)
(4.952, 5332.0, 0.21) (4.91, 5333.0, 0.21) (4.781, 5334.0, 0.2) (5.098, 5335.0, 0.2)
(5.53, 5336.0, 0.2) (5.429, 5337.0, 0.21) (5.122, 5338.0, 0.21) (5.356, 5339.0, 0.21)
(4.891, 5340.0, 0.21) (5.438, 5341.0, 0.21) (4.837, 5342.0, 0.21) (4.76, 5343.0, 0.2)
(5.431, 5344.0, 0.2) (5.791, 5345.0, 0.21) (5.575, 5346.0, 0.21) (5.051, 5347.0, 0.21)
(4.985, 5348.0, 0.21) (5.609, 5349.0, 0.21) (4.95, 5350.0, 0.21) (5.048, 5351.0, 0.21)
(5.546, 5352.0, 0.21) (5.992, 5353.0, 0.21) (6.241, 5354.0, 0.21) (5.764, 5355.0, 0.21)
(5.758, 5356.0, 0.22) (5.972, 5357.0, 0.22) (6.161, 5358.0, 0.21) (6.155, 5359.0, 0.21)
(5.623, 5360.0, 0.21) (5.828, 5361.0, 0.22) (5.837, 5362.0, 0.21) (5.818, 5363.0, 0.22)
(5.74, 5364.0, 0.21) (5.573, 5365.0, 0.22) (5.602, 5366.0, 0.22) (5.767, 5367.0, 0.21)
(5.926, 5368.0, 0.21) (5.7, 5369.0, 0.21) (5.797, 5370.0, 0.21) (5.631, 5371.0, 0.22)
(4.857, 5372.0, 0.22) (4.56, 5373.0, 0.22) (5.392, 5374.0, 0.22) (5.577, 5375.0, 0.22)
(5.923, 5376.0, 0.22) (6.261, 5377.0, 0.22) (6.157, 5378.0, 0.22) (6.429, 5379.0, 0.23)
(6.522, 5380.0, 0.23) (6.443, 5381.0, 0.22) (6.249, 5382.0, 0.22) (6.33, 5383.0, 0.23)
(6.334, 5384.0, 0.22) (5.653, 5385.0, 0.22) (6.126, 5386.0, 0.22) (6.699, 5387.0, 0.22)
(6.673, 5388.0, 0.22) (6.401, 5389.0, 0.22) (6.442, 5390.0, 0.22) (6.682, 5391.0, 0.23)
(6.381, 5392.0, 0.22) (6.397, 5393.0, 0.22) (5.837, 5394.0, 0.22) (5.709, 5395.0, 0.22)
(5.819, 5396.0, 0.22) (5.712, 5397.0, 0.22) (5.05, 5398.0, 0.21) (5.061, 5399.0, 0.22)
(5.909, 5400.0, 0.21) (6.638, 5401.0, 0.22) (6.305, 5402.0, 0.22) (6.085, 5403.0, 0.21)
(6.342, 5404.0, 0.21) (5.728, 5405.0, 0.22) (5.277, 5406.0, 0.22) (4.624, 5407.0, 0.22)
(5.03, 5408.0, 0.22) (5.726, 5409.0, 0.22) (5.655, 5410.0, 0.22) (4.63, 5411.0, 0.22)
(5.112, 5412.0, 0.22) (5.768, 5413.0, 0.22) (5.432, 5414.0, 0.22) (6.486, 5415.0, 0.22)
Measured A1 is 0.04 mag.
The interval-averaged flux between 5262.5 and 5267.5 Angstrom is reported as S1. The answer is 4.01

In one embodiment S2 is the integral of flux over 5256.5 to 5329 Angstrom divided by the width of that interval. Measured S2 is 5.02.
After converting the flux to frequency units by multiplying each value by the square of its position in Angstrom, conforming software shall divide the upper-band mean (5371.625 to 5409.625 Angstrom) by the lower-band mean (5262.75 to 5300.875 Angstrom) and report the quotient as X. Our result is 1.29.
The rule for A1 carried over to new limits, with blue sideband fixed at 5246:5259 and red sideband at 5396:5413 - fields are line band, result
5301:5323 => -0.07 mag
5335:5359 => -0.04 mag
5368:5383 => -0.08 mag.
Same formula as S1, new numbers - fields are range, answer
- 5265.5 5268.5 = 3.65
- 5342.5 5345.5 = 5.33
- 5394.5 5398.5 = 5.57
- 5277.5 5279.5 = 5.26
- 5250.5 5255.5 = 4.74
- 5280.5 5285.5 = 5.07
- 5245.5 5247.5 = 4.97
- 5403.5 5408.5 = 5.4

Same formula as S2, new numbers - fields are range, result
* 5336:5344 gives 5.16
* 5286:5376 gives 5.34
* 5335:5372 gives 5.55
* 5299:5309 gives 5.17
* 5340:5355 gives 5.37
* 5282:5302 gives 5.13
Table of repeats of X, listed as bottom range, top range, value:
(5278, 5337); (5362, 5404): 1.18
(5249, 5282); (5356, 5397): 1.35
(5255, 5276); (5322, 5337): 1.16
